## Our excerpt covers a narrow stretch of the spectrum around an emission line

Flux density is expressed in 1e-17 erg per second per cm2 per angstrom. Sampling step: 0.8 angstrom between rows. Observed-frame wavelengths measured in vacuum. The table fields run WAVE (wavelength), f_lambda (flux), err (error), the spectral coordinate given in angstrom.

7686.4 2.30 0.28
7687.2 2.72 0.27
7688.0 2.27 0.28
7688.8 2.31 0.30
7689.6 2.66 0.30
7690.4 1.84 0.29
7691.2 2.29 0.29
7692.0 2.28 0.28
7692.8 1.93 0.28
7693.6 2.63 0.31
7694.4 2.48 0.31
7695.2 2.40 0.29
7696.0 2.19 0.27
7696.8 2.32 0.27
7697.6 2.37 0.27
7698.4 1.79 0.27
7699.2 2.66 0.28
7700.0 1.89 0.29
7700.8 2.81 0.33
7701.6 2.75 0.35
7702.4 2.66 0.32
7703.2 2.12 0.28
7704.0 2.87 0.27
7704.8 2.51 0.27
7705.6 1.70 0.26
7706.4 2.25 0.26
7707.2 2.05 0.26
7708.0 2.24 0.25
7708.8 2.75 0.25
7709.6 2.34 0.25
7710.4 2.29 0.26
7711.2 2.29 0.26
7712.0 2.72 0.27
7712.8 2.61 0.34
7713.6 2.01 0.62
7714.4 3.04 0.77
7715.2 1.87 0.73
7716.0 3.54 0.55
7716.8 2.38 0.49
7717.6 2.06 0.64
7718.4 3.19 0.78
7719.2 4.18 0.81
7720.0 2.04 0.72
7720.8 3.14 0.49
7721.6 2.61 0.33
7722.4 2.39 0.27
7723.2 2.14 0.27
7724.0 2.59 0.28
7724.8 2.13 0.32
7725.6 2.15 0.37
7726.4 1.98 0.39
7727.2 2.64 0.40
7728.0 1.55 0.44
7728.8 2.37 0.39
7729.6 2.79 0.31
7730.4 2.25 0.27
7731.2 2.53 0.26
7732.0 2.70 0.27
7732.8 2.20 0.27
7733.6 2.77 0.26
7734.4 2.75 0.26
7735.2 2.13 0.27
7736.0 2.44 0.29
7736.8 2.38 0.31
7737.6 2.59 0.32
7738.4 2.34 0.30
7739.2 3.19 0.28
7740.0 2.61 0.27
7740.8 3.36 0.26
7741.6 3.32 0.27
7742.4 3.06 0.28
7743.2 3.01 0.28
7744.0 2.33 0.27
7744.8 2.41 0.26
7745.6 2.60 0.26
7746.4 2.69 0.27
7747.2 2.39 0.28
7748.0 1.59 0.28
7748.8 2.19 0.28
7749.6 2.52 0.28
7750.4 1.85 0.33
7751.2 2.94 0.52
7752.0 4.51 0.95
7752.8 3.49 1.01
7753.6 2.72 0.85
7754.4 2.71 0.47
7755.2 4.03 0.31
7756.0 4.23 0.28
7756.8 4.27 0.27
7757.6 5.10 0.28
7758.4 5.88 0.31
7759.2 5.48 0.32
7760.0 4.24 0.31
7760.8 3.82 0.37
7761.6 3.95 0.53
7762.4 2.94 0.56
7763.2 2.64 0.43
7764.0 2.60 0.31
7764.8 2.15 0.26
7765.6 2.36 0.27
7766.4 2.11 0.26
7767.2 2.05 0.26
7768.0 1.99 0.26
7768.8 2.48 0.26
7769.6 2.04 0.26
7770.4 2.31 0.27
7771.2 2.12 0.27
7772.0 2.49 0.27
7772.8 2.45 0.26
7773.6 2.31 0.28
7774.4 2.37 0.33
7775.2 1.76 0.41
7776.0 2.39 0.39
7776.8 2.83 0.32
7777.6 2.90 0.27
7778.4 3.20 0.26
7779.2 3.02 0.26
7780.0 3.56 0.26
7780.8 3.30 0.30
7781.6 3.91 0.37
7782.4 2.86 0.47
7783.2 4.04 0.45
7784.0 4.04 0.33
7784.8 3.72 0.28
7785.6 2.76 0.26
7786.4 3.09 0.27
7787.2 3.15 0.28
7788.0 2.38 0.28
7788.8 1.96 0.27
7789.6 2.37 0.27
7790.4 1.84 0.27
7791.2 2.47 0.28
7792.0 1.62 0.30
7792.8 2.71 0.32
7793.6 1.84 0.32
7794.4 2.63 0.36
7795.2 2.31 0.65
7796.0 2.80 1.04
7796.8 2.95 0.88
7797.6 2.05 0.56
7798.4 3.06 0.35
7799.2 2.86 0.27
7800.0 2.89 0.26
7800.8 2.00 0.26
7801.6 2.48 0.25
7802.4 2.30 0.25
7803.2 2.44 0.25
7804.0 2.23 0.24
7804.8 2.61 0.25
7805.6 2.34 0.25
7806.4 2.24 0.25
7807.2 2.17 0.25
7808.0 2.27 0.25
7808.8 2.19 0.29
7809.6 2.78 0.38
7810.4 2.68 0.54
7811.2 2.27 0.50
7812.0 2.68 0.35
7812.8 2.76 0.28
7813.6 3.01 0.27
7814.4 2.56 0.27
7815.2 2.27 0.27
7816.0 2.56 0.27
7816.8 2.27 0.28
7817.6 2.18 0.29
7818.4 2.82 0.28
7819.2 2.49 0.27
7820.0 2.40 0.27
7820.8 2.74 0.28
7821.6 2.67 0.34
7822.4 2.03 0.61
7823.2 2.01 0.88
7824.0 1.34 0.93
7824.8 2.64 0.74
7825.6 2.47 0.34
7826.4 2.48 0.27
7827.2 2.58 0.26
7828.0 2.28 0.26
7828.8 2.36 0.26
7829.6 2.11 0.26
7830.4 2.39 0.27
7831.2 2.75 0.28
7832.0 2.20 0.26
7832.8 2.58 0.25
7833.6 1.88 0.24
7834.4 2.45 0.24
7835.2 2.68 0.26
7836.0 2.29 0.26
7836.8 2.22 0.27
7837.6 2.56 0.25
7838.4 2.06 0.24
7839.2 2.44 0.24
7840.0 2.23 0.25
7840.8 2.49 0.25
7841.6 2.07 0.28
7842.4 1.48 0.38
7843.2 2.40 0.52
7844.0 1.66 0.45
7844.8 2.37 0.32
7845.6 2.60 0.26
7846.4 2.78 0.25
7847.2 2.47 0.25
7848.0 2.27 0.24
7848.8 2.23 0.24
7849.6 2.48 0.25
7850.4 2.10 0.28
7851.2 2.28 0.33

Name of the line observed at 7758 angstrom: H-alpha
